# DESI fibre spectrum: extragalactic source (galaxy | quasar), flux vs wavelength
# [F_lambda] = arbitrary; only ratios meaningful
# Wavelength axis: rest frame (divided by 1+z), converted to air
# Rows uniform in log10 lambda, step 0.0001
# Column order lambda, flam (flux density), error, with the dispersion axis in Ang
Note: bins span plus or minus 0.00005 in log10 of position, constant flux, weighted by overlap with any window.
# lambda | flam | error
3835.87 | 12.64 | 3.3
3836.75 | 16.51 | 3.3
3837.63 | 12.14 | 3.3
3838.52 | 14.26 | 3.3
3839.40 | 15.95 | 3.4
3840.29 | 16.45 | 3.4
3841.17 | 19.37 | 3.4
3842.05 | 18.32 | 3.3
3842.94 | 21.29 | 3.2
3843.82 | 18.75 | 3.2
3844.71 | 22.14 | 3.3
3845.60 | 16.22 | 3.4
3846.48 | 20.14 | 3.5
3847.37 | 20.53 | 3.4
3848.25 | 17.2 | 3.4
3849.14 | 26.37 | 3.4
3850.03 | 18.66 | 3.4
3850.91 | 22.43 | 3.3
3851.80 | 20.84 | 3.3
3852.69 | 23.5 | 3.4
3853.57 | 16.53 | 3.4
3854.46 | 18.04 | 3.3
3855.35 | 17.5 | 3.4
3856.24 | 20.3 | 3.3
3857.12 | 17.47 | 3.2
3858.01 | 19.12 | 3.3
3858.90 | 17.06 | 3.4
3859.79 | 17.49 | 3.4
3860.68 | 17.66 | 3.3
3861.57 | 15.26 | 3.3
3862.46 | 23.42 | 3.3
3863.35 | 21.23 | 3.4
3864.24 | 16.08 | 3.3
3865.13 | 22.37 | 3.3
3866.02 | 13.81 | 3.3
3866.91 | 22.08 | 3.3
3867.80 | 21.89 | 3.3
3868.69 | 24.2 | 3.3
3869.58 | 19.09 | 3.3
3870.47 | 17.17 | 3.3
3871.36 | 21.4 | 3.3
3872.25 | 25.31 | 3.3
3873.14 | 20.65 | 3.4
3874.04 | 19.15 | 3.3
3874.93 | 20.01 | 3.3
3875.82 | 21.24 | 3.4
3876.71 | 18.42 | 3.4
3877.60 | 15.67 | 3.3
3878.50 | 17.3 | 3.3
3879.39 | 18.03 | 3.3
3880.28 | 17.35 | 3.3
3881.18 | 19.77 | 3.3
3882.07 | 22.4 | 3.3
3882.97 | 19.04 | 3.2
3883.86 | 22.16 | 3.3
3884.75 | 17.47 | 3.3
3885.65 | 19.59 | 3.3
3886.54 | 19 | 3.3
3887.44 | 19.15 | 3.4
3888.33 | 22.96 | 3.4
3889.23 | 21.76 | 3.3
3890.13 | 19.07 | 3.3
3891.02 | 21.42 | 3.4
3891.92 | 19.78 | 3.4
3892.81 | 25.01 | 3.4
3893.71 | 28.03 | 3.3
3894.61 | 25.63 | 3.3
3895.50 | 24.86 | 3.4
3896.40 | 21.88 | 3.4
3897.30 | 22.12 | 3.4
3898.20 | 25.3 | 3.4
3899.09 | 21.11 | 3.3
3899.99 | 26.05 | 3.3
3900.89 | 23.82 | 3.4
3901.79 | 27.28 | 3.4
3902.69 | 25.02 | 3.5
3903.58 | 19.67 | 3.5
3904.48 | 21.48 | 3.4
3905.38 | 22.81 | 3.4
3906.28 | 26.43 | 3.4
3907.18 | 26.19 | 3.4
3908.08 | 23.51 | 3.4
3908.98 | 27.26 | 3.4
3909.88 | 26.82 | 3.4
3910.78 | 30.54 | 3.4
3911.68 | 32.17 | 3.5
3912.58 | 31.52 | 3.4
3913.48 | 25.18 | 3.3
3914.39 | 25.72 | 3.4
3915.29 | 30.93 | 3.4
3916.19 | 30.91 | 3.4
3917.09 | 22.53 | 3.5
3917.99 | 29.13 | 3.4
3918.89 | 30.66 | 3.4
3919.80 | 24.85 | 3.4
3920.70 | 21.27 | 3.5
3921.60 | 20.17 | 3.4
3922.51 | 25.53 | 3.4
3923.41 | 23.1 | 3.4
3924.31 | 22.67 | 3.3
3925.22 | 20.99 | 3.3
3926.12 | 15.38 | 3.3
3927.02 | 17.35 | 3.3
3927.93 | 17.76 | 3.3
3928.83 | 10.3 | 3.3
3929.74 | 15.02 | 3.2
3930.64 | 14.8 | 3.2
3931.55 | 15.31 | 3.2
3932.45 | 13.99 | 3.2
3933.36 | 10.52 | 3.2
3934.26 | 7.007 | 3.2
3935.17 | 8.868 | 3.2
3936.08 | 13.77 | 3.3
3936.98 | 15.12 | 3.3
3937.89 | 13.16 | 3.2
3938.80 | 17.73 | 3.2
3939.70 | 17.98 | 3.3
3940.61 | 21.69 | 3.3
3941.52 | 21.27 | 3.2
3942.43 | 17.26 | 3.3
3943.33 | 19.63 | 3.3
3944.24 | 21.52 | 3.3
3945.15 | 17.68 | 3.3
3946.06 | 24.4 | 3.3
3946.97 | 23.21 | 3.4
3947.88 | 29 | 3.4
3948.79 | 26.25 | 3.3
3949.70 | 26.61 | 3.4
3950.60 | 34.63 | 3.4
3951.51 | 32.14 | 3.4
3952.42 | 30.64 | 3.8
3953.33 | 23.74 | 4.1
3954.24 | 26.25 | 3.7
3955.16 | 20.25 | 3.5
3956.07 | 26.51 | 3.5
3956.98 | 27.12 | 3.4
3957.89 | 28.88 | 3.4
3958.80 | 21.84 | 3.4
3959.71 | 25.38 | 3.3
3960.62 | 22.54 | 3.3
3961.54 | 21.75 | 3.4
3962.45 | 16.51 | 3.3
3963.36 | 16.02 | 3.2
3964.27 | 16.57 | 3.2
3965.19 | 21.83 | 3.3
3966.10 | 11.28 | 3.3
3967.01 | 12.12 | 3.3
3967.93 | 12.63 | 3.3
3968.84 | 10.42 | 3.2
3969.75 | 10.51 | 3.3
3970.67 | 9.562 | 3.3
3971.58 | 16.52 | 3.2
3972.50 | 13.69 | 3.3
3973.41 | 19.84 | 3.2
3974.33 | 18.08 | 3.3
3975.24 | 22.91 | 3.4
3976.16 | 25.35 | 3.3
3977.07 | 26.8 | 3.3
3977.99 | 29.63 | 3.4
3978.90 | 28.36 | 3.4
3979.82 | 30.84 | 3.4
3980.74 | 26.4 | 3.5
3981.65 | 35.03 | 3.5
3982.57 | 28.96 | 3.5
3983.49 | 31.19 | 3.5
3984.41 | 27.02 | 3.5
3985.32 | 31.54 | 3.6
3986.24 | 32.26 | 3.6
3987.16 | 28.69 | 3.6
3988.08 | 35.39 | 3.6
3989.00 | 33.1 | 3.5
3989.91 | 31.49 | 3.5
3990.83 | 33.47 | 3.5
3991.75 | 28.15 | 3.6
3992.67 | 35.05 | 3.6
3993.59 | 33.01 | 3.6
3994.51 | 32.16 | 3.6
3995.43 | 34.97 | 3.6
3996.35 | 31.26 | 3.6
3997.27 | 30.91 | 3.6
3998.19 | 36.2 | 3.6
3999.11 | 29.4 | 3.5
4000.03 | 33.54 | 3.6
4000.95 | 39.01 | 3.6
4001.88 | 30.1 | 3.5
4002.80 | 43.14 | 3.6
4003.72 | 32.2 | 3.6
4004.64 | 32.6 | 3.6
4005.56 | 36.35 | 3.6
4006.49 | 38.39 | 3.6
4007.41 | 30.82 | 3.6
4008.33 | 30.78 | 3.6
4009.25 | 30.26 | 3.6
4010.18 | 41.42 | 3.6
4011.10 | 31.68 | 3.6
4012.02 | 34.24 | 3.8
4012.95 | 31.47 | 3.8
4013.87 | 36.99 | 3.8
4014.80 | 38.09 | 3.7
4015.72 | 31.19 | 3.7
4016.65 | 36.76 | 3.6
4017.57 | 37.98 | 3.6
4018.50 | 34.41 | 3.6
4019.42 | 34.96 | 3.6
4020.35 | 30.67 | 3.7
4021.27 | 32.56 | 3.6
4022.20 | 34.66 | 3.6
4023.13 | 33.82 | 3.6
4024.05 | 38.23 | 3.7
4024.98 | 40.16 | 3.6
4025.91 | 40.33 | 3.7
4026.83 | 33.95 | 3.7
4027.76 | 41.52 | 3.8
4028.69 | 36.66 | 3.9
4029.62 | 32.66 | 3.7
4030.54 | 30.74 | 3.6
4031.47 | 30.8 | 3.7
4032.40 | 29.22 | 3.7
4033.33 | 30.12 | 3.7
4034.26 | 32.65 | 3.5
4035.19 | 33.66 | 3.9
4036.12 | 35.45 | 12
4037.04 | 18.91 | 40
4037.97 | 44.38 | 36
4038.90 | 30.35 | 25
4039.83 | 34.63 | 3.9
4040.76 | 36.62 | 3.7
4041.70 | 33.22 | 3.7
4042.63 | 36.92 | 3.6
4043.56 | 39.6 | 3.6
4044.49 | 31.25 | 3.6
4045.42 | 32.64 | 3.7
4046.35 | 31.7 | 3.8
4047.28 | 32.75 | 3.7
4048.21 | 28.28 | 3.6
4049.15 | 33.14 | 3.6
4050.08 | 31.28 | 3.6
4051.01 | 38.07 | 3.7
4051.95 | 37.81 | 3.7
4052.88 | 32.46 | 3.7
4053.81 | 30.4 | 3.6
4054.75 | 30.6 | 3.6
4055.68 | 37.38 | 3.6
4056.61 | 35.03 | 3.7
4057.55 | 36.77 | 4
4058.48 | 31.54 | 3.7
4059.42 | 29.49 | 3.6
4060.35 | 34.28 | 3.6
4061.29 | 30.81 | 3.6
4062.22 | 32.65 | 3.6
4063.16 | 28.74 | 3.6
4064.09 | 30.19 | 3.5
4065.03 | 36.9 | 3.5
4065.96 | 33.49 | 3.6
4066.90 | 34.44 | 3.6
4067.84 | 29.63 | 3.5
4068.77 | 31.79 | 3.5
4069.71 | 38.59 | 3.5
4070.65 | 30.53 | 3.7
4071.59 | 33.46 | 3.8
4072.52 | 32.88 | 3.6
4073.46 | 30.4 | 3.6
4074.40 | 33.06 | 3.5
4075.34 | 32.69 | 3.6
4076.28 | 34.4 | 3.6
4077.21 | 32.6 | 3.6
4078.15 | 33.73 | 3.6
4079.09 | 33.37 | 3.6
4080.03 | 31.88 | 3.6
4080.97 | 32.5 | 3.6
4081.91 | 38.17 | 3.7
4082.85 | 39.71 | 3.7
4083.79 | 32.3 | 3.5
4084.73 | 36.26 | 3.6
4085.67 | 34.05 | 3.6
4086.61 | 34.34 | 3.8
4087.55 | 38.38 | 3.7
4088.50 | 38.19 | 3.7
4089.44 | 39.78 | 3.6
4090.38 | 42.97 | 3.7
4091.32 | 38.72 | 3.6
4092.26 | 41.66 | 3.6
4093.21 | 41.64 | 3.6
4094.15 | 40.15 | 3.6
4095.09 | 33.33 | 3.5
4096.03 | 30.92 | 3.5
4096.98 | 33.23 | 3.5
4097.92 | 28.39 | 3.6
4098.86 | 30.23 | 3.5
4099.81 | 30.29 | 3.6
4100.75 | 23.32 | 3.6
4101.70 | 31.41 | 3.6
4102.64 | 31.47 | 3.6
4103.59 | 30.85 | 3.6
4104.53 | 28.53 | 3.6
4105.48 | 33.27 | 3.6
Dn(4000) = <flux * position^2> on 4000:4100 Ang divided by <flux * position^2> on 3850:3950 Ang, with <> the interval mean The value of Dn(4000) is 1.76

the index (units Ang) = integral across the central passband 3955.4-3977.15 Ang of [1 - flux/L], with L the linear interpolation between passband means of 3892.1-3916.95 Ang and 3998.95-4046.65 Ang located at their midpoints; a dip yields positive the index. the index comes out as 8.2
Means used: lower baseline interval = 25.7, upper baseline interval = 34.3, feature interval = 18.8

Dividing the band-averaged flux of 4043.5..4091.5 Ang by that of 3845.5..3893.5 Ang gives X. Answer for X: 1.71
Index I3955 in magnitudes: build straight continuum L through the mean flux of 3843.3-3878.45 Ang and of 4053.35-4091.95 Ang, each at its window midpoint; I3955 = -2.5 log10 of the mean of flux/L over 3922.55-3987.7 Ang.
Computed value 0.24 mag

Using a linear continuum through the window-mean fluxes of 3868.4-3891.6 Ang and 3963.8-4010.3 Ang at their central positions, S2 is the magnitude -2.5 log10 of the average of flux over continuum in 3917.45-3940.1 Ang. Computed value 0.30 mag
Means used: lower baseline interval 19.9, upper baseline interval 27.8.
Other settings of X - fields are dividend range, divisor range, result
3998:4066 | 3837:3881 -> 1.78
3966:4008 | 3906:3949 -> 1.32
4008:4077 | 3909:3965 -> 1.53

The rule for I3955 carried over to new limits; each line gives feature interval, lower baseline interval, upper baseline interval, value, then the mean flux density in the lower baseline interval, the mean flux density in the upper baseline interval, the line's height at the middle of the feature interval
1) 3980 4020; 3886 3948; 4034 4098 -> -0.16 mag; 21.7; 34.1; 28.6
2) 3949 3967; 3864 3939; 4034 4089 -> 0.09 mag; 21.2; 33.6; 25.6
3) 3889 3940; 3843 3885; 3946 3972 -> -0.06 mag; 19.6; 21.5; 20.6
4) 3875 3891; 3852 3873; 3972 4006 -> 0.10 mag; 19.5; 30.5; 21.3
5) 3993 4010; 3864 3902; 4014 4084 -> -0.12 mag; 21.1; 33.7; 30.1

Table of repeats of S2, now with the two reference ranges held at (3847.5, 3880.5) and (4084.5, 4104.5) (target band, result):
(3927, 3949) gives 0.387 mag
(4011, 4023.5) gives -0.163 mag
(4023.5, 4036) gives -0.146 mag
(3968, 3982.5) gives 0.239 mag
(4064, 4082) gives -0.001 mag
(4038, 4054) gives -0.084 mag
